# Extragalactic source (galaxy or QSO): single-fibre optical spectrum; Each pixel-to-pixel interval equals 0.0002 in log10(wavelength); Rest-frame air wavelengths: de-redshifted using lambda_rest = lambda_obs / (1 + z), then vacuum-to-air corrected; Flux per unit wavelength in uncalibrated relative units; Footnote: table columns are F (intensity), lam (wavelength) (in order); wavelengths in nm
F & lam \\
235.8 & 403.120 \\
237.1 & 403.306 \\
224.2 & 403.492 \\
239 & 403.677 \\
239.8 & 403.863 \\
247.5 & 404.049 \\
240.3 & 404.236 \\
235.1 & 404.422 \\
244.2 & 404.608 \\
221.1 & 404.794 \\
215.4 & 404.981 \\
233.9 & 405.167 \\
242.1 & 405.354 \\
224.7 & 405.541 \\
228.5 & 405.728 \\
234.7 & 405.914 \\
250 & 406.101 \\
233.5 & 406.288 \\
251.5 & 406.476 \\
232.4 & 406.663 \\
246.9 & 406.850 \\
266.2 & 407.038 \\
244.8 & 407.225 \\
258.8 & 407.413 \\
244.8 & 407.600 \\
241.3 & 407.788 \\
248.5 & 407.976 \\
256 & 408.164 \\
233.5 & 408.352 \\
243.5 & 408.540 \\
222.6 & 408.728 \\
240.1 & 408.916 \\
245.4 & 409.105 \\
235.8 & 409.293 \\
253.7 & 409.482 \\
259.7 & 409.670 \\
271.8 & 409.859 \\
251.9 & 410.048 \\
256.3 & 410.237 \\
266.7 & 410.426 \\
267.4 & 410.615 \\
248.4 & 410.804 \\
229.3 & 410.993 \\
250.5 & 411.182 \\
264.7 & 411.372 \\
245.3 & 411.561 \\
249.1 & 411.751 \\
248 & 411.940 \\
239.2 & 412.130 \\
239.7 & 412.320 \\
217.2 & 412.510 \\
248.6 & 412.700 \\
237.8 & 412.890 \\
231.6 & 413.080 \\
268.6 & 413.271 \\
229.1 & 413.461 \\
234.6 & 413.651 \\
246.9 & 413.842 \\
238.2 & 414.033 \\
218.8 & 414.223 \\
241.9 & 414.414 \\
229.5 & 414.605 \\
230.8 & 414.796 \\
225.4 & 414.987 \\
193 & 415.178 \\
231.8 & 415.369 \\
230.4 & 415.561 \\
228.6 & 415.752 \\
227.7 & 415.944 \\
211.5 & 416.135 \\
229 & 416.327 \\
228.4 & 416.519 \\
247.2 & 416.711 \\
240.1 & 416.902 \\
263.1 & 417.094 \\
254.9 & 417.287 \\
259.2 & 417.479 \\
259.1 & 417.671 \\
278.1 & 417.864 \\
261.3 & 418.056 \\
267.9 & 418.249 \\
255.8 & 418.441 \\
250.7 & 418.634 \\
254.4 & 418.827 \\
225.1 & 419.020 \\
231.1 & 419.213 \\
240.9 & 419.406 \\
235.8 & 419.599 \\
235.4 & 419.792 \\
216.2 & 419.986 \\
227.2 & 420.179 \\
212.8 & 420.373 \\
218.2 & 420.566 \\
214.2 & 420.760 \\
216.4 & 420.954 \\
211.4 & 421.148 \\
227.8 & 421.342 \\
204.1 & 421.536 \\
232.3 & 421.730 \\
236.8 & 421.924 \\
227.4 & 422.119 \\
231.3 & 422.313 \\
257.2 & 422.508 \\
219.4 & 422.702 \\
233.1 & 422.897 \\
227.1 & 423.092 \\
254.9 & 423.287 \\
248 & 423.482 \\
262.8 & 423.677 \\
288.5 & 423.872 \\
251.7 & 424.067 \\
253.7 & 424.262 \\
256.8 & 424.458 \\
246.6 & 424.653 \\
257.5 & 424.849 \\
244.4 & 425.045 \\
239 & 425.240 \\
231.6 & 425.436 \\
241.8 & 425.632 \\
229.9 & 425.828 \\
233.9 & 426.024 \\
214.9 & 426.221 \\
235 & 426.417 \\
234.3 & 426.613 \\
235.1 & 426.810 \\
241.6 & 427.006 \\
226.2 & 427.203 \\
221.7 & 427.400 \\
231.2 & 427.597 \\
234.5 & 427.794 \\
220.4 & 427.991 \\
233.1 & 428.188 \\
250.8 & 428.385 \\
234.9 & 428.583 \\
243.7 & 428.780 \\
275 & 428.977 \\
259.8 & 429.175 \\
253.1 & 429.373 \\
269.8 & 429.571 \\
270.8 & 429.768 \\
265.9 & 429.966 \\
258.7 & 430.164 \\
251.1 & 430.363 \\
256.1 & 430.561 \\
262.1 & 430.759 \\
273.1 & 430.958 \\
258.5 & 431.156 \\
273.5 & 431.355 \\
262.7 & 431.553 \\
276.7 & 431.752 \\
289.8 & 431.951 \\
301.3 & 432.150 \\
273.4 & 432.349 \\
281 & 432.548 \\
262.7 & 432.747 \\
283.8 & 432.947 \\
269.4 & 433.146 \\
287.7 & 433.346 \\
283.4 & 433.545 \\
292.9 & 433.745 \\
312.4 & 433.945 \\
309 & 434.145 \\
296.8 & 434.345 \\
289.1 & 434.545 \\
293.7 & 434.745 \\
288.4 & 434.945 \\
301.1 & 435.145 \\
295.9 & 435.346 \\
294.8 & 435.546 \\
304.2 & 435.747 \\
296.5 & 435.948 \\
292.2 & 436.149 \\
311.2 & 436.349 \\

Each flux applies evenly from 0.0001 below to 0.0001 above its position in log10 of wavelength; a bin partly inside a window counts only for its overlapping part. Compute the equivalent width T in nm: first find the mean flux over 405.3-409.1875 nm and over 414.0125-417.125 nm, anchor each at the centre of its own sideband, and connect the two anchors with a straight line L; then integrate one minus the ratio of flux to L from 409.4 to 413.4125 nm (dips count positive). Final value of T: -0.230 nm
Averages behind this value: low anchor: 242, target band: 250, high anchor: 230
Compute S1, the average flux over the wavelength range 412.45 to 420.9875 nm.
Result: 237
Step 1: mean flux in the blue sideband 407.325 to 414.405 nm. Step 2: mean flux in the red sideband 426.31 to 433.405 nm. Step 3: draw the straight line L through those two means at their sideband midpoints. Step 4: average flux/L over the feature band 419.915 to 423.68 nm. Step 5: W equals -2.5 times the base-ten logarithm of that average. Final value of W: 0.11 mag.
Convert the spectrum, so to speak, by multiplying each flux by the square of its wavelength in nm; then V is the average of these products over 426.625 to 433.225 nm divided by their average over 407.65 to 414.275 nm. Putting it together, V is 1.15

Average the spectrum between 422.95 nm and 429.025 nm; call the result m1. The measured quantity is 242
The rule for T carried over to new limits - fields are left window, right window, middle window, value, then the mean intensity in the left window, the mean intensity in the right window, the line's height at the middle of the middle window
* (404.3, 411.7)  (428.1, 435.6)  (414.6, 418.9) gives 0.234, 245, 275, 256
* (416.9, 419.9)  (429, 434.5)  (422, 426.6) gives 0.335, 251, 276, 262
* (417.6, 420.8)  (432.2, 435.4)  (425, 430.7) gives 0.560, 241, 289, 269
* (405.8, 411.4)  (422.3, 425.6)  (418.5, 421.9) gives 0.281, 248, 248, 248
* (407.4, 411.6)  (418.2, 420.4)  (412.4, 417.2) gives 0.195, 249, 238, 243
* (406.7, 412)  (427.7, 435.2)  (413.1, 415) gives 0.130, 250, 271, 254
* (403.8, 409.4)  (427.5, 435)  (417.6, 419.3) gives 0.002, 240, 269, 254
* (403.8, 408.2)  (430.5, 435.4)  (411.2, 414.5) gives 0.133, 241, 283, 251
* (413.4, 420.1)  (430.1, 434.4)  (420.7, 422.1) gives 0.165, 239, 278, 250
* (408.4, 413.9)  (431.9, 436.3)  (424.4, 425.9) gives 0.166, 246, 291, 274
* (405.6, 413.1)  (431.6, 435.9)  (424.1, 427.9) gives 0.525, 246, 290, 276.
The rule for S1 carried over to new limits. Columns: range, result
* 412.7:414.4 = 239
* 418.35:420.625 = 234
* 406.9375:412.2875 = 249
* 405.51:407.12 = 241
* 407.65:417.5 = 241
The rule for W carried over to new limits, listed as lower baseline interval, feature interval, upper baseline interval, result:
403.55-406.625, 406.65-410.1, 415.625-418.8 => -0.04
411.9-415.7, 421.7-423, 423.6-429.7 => 0.03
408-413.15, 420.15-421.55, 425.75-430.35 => 0.13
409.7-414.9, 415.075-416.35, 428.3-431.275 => 0.12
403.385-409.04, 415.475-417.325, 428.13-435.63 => 0.08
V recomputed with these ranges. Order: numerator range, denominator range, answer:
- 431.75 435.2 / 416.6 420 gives 1.24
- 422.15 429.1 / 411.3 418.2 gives 1.06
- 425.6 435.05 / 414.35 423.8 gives 1.17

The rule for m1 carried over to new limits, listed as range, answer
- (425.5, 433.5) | 255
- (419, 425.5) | 236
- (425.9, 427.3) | 232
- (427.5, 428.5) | 234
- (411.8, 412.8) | 239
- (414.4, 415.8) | 225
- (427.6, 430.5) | 251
